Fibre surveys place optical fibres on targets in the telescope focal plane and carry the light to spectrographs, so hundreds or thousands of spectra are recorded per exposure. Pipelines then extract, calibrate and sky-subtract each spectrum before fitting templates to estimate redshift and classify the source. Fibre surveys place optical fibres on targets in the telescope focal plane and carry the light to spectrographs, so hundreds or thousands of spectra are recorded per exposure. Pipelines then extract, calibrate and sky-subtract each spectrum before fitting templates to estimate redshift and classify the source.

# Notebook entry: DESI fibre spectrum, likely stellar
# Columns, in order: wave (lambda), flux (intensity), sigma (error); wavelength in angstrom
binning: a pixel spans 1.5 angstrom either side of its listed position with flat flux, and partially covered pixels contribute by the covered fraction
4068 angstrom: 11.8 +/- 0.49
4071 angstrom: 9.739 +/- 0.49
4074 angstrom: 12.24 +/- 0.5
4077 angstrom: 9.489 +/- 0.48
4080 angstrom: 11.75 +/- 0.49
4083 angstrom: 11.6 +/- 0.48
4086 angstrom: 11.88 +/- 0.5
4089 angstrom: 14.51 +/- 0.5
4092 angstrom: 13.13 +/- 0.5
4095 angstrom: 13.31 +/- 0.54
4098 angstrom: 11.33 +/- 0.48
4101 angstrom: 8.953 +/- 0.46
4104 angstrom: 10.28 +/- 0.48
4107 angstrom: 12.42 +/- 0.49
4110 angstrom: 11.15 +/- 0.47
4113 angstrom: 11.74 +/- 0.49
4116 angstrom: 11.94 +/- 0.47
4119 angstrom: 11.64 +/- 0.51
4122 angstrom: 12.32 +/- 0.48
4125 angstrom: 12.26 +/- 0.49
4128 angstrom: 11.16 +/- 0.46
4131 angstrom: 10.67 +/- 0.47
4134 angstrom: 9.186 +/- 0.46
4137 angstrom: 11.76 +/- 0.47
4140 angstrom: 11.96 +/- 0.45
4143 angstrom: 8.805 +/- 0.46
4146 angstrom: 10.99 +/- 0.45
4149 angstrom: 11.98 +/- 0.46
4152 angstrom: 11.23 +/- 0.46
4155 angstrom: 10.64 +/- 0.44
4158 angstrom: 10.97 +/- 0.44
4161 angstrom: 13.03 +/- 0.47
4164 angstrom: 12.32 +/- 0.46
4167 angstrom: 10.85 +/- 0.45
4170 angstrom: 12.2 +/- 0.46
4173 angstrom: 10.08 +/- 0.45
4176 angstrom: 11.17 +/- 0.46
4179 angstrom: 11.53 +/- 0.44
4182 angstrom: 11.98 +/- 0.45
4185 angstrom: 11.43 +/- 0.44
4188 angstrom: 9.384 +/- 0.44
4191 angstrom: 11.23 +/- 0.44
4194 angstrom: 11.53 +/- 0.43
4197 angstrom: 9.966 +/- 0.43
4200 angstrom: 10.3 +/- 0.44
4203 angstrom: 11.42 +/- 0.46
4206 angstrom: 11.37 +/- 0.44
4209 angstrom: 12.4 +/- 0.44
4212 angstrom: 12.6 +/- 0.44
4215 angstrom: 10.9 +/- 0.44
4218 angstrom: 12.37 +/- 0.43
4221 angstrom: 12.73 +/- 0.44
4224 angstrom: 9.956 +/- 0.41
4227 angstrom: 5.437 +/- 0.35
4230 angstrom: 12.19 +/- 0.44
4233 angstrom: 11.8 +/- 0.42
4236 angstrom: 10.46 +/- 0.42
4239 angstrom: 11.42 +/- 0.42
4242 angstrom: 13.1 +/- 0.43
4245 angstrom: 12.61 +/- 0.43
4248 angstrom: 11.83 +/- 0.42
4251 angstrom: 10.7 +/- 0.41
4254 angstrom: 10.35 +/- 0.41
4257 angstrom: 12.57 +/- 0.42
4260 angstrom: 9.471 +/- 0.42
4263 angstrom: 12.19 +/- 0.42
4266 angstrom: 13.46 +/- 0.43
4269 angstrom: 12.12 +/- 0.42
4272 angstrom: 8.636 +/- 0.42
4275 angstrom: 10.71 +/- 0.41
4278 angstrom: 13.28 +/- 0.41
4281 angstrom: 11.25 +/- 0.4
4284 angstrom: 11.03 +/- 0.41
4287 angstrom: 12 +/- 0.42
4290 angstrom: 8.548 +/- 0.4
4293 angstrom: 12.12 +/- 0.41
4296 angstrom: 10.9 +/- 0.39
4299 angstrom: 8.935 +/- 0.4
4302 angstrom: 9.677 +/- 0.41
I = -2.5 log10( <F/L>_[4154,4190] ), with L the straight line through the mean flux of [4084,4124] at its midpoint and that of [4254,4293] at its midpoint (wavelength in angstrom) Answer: 0.03 mag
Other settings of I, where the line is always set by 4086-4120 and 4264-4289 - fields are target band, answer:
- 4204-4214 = -0.03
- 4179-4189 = 0.06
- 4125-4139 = 0.09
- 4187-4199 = 0.11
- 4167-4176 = 0.06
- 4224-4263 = 0.06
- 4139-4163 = 0.05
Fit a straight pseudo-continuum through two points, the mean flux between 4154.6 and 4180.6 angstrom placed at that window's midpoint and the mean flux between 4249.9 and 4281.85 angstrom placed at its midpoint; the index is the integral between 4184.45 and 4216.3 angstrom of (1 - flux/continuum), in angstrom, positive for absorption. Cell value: 0.8 angstrom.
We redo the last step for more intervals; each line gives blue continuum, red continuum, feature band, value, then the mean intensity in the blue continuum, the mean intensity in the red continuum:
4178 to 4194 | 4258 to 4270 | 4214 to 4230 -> 1.4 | 11.1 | 11.8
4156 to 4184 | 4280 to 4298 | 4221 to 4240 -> 1.4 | 11.6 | 10.9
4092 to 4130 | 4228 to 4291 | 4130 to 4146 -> 1.4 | 11.6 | 11.4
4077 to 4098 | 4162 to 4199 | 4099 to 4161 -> 3.5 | 12.4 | 11.2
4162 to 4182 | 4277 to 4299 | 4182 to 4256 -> 0.9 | 11.4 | 11.1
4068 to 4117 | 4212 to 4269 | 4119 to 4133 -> 0.0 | 11.6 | 11.4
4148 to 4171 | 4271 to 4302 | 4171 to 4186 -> 0.3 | 11.6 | 10.7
